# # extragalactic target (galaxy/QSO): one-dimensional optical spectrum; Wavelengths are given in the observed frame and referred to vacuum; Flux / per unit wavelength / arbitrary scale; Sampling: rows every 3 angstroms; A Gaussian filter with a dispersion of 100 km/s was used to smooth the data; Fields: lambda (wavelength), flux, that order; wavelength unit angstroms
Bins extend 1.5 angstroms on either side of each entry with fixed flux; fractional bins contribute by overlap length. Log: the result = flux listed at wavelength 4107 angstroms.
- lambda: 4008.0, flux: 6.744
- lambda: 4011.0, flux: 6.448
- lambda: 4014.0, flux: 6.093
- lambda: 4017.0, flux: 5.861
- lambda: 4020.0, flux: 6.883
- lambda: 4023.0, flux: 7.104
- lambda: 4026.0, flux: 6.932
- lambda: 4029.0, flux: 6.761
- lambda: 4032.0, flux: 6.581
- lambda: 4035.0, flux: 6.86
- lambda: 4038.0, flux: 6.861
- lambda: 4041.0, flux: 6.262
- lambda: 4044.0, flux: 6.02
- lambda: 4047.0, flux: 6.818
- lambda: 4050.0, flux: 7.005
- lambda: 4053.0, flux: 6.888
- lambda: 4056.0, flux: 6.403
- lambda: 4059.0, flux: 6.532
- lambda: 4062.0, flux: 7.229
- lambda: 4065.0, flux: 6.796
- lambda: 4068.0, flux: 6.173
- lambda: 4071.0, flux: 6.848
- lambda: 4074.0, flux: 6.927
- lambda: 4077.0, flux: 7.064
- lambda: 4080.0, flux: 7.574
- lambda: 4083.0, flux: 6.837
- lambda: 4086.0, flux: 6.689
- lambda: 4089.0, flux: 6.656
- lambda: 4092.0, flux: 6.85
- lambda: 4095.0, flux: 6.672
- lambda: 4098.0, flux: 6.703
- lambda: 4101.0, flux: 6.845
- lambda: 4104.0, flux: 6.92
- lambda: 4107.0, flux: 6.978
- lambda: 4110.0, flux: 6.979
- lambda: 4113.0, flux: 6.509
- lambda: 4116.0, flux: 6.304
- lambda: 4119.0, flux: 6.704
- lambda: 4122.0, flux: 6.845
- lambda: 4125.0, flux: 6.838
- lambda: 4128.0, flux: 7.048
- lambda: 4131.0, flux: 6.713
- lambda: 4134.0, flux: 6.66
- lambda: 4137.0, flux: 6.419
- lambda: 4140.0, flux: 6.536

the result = 6.978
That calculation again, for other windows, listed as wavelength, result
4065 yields 6.796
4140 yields 6.536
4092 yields 6.85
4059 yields 6.532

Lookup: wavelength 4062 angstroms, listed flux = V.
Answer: 7.229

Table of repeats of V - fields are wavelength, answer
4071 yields 6.848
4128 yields 7.048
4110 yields 6.979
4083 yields 6.837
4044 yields 6.02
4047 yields 6.818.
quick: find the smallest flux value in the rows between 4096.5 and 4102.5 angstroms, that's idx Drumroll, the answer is 6.703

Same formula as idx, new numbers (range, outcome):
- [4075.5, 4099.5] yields 6.656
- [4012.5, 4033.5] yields 5.861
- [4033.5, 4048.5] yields 6.02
